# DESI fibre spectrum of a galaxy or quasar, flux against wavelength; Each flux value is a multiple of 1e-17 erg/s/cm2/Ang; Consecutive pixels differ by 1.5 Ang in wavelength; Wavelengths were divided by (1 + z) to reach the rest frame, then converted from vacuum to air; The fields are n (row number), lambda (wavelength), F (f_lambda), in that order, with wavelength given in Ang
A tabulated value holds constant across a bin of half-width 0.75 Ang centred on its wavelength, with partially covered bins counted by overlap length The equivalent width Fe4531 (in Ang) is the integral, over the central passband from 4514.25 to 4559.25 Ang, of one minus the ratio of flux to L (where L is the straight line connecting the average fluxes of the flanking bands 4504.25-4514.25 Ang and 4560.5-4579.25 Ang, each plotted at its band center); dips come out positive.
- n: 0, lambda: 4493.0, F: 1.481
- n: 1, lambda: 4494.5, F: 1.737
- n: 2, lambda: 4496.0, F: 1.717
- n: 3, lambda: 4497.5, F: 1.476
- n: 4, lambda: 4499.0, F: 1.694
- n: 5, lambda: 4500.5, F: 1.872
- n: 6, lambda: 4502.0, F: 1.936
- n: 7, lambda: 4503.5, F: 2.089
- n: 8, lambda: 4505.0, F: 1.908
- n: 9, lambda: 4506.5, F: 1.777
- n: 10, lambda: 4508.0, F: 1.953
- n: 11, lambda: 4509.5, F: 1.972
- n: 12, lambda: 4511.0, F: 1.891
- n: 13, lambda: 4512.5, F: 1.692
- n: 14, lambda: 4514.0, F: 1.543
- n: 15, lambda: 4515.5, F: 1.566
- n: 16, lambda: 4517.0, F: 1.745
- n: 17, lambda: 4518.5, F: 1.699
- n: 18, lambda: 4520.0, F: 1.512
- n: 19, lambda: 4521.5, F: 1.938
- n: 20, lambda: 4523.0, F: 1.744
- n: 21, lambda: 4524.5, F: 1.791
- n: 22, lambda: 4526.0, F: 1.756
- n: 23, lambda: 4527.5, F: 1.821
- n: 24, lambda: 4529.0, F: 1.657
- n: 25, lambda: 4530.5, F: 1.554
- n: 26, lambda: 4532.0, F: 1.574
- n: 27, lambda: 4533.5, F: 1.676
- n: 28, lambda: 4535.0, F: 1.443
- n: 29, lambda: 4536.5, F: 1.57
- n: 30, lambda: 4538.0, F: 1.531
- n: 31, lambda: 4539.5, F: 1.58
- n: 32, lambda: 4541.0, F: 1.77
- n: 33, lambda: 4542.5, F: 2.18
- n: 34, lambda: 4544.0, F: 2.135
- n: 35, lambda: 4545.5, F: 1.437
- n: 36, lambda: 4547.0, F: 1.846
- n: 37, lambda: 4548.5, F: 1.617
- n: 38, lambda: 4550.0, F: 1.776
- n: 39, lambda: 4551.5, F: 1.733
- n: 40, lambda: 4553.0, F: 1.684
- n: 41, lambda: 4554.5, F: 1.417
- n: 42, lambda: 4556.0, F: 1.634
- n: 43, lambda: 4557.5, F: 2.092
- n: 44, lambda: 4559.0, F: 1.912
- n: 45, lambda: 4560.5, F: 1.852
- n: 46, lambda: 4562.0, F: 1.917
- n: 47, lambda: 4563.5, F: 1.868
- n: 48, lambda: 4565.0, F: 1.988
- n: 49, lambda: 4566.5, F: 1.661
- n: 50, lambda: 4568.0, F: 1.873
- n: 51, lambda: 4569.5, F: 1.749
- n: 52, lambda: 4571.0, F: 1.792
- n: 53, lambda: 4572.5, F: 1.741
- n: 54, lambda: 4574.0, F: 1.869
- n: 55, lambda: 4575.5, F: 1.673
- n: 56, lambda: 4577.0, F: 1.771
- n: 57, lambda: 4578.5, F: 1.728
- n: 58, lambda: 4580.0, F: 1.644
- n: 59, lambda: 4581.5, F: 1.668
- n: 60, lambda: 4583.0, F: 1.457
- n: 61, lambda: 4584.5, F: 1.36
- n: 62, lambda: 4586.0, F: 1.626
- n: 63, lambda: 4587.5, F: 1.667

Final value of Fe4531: 2.7 Ang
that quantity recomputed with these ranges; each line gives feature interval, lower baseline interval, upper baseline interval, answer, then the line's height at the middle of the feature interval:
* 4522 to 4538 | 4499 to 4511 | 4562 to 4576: 1.8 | 1.87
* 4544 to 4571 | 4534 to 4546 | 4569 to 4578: -0.6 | 1.74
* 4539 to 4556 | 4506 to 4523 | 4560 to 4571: 0.6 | 1.81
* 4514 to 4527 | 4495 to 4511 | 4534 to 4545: 0.6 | 1.79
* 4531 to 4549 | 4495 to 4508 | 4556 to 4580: 1.2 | 1.82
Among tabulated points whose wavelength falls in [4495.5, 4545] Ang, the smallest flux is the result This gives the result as 1.443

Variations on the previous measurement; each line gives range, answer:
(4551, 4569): 1.417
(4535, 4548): 1.437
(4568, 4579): 1.673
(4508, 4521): 1.512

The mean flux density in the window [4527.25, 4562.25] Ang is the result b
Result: 1.72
